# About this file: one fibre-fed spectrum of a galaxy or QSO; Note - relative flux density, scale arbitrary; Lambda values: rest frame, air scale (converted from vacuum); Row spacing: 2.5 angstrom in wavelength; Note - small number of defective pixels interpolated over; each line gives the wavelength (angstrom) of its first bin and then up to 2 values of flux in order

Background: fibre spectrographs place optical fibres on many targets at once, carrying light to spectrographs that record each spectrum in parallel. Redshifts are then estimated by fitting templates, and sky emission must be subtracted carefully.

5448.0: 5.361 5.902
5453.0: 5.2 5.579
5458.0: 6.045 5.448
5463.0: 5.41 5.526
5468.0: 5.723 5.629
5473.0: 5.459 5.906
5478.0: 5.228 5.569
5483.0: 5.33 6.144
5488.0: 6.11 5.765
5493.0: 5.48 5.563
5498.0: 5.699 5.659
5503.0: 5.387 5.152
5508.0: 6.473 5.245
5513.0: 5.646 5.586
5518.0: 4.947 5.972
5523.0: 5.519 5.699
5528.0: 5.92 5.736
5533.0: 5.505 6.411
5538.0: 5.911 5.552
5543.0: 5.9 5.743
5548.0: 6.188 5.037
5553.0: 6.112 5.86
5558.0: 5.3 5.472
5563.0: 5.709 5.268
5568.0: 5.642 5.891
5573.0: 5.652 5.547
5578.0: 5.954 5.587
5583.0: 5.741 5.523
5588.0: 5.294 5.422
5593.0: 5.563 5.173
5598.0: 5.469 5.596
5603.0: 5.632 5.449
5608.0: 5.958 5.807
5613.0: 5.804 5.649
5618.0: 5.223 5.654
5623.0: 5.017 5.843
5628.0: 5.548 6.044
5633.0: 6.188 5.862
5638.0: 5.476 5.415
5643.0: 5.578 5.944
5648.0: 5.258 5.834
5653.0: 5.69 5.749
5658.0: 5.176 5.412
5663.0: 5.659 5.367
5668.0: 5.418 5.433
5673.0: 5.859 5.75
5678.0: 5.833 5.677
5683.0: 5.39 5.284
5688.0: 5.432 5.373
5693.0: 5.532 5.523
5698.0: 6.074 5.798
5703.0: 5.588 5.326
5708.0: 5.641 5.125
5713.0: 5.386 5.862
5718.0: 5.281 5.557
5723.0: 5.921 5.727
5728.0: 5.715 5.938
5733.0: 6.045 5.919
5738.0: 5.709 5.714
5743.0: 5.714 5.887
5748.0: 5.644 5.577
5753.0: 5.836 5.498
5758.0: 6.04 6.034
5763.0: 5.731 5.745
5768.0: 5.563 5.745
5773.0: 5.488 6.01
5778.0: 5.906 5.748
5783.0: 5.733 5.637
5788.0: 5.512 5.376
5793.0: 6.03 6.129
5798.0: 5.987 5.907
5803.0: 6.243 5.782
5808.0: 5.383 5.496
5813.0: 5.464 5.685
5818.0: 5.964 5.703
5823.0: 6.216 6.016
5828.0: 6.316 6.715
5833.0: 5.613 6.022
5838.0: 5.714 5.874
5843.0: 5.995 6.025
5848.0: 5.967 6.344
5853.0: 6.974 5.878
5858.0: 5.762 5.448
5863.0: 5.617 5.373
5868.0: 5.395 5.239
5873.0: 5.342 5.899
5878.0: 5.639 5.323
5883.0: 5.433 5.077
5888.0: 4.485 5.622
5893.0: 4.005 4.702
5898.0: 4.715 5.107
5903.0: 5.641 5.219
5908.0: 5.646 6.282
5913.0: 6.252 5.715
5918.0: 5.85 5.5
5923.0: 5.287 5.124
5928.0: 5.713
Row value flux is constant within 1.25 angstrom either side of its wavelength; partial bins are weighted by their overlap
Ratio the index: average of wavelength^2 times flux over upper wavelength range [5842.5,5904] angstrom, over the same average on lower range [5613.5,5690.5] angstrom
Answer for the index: 1.1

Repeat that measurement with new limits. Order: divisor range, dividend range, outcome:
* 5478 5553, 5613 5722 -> 1.04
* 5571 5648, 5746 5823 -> 1.09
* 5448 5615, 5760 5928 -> 1.12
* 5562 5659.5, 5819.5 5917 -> 1.10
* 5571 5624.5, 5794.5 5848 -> 1.15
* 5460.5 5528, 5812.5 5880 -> 1.18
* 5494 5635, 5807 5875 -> 1.14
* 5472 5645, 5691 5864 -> 1.11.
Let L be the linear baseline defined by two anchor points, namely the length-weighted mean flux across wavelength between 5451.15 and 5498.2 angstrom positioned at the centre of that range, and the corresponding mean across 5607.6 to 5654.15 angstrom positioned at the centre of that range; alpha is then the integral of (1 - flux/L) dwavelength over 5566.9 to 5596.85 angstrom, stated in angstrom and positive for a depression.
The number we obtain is 0.4 angstrom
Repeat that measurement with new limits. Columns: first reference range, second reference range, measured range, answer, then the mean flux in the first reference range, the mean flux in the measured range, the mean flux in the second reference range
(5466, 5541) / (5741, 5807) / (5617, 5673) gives 1.4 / 5.66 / 5.59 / 5.79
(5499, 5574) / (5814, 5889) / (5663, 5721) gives 1.8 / 5.67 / 5.55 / 5.77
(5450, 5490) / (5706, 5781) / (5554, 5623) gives 1.1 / 5.64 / 5.58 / 5.72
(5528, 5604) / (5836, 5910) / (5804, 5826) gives -0.8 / 5.65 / 5.74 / 5.51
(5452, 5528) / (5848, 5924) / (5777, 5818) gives -1.7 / 5.61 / 5.76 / 5.5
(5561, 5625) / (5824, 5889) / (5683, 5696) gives 0.5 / 5.57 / 5.42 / 5.76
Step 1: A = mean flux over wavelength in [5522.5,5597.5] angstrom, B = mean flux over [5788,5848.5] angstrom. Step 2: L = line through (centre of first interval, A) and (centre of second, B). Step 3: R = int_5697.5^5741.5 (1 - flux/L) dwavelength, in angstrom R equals 1.0 angstrom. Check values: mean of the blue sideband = 5.66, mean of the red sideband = 5.89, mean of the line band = 5.68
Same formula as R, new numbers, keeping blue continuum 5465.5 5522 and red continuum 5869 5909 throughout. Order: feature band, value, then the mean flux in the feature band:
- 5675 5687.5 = -0.35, 5.57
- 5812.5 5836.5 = -3.31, 5.99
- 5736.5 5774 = -2.77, 5.73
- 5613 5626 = -0.01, 5.49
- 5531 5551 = -0.86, 5.81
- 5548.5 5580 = -0.51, 5.63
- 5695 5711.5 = -0.61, 5.59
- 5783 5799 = -1.43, 5.77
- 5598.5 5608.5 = -0.22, 5.62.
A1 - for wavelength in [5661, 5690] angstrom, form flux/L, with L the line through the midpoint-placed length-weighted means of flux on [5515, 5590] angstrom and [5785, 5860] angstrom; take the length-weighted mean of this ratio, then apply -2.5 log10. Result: 0.05 mag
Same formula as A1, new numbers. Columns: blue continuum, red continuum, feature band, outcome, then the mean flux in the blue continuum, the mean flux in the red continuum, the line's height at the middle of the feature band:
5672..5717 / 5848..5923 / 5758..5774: -0.04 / 5.58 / 5.5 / 5.55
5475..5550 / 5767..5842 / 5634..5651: 0.02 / 5.69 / 5.83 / 5.75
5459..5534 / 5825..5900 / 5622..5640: -0.02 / 5.62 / 5.61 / 5.61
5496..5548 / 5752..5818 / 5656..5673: 0.05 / 5.69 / 5.76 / 5.73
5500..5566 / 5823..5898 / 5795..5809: -0.05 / 5.67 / 5.64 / 5.65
